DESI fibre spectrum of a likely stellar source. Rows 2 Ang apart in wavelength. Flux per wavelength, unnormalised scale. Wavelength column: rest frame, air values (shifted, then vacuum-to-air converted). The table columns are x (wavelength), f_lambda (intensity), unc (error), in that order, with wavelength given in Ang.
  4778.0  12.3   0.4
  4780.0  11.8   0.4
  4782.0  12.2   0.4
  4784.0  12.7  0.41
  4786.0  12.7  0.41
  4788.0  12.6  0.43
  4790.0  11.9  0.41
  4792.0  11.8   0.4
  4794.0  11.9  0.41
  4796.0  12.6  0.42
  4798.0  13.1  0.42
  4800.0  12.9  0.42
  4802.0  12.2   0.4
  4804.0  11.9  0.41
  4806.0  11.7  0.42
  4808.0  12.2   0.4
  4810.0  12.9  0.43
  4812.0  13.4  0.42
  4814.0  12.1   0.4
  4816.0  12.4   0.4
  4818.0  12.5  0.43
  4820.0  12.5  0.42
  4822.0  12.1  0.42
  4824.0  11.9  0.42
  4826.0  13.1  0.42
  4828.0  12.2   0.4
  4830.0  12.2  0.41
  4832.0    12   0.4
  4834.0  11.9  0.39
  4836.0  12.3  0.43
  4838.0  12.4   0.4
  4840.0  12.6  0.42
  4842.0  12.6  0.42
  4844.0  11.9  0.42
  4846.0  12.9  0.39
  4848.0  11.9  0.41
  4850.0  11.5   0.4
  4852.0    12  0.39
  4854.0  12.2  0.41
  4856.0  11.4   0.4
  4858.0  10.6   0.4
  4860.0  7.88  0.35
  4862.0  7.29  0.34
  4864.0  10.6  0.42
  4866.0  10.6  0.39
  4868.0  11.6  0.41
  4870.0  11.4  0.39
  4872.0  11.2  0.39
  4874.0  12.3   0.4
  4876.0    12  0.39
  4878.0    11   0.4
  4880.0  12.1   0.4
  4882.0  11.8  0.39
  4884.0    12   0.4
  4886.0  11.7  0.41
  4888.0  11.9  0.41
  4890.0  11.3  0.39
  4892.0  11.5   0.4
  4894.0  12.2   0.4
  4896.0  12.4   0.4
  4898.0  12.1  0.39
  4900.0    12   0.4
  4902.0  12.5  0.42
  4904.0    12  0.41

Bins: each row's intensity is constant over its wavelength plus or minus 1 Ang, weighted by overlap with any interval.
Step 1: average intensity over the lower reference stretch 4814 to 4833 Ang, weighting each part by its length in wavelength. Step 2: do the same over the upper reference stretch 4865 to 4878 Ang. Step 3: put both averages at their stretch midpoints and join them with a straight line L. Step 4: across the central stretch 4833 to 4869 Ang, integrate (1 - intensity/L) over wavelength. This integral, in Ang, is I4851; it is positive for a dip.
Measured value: 1.5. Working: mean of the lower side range 12.3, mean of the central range 11.3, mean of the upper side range 11.5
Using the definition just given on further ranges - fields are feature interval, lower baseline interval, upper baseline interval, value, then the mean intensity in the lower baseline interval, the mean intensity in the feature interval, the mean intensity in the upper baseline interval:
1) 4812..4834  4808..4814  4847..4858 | 0.3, 12.8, 12.3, 11.7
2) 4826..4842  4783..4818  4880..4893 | -0.2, 12.4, 12.3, 11.7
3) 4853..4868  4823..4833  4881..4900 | 2.4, 12.3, 10.2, 11.9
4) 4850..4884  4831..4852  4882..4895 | 2.6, 12.2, 11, 11.8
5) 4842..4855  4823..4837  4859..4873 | -1.1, 12.2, 12.1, 10.1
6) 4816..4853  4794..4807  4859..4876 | -2.8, 12.4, 12.3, 10.5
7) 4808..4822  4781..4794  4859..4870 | -1.5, 12.3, 12.6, 9.76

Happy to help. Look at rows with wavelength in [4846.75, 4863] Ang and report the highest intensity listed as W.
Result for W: 12.2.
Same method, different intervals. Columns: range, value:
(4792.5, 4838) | 13.4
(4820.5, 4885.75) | 13.1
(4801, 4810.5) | 12.9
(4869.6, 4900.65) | 12.4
